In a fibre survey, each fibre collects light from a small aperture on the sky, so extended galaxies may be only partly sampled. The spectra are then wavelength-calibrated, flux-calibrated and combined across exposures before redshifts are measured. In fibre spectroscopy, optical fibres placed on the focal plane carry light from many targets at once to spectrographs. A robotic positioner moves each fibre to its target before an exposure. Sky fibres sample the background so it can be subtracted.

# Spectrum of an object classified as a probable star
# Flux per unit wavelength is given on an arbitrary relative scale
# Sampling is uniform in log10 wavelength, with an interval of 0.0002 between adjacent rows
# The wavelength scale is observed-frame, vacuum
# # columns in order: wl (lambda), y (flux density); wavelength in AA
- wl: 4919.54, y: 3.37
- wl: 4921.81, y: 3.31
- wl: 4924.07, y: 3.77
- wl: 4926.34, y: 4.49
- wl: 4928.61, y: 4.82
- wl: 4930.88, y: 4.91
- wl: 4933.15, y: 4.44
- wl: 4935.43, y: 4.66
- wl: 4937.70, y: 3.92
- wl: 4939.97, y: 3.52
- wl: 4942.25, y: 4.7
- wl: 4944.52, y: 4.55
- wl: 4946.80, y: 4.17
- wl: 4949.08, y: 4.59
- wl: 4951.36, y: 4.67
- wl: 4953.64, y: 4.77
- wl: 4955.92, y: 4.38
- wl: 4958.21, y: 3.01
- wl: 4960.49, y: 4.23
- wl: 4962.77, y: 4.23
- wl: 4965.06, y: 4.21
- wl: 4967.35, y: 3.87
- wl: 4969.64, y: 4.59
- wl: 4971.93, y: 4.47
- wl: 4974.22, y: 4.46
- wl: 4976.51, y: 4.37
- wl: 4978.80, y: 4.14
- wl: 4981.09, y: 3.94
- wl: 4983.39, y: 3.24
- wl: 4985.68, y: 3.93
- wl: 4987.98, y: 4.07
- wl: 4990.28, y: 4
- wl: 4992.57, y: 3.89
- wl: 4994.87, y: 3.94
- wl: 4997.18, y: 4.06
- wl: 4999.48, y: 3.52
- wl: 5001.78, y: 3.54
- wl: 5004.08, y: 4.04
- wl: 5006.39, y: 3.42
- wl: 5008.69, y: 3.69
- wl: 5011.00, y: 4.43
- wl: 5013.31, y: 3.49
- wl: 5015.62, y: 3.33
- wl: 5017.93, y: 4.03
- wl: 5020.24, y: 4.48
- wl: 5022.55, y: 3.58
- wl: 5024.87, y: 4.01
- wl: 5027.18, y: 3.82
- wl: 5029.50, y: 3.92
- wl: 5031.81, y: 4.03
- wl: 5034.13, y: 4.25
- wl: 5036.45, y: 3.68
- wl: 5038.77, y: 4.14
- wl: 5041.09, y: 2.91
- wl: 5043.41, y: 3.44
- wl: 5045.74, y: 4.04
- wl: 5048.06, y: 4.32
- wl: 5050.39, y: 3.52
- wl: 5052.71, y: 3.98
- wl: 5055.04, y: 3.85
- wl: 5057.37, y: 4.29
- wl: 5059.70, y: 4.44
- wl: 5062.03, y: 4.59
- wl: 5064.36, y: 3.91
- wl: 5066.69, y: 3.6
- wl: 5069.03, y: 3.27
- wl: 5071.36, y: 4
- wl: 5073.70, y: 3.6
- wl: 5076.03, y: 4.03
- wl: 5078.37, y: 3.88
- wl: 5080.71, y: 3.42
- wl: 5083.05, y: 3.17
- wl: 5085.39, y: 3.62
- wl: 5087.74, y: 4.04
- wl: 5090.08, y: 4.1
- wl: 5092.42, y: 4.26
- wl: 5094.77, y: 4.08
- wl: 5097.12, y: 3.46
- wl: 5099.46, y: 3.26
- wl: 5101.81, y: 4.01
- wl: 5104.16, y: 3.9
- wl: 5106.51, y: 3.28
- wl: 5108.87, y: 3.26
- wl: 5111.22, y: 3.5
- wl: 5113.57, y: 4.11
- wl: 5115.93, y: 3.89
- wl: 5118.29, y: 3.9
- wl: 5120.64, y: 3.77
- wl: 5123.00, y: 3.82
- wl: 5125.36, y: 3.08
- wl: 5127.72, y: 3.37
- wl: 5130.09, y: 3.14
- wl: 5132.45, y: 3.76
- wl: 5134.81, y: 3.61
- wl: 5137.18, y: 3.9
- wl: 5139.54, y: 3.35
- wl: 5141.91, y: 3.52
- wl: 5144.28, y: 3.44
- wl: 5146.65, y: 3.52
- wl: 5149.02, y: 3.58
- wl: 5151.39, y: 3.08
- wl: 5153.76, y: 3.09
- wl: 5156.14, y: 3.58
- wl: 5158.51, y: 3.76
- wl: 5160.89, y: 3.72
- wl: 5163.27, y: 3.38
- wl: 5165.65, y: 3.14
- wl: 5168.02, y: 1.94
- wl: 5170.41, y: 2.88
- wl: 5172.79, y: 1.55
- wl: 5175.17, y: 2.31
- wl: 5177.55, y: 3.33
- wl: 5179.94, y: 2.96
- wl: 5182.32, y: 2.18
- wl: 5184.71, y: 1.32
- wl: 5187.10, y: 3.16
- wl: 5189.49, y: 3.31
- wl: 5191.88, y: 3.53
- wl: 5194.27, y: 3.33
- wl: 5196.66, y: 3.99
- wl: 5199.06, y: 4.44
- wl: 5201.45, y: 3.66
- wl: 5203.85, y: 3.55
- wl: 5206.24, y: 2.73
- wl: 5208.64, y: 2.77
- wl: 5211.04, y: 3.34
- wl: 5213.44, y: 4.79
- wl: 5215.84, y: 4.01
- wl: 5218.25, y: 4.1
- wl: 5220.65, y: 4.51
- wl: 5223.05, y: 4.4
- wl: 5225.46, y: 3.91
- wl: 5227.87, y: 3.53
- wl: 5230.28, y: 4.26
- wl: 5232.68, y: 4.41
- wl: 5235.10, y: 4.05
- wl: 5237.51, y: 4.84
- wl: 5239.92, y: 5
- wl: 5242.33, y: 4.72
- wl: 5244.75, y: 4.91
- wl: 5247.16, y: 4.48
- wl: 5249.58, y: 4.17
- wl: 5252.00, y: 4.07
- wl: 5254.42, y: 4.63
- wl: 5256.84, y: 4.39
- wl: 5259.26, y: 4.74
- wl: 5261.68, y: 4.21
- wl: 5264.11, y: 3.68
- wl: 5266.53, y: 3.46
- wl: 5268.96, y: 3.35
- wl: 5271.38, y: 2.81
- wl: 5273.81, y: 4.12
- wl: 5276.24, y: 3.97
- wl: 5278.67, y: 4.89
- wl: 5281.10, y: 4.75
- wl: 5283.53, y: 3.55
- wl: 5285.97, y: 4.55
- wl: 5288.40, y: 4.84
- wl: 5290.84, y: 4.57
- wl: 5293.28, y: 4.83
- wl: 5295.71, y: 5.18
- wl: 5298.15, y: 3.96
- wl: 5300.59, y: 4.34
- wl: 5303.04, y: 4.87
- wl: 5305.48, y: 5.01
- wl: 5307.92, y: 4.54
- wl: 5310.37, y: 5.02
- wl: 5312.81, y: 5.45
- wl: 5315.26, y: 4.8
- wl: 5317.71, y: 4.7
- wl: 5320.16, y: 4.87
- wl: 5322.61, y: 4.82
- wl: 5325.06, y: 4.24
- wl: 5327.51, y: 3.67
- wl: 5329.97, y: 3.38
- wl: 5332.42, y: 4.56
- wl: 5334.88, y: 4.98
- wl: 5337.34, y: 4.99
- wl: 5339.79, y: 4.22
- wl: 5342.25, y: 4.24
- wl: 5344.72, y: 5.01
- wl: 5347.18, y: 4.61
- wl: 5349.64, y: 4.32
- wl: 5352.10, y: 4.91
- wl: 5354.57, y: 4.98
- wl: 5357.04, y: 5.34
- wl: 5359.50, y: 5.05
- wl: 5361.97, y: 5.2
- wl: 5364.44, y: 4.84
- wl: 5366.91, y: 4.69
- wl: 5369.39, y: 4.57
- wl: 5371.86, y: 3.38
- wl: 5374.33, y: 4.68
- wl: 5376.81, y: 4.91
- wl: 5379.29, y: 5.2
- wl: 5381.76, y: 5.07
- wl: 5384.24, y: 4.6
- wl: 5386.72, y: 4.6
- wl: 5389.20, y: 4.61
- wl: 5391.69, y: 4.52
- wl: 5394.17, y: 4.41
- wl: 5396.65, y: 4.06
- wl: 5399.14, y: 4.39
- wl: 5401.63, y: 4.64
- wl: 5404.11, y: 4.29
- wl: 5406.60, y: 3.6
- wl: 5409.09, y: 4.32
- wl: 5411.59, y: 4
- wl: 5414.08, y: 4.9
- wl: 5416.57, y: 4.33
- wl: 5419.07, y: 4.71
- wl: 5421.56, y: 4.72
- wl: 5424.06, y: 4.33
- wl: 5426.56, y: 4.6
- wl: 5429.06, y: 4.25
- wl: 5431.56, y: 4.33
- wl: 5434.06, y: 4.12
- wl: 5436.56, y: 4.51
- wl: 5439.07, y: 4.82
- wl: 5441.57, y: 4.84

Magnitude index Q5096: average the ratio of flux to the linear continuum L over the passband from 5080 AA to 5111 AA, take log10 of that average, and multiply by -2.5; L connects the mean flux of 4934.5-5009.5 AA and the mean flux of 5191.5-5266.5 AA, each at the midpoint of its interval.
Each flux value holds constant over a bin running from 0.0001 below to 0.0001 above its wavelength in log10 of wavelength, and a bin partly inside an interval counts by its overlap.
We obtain 0.12 mag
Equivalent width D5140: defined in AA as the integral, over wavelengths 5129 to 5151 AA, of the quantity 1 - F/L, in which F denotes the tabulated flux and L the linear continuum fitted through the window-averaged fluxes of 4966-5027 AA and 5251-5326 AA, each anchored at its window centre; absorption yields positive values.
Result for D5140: 3.5 AA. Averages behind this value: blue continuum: 3.94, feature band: 3.52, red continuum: 4.43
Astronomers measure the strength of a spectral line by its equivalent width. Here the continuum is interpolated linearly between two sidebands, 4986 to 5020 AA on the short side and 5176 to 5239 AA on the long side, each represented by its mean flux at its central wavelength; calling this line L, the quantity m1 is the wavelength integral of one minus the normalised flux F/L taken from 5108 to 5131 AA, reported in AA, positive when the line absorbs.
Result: 0.8 AA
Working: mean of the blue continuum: 3.84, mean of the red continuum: 3.63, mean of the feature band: 3.59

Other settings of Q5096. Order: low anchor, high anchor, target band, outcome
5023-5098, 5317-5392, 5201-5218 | 0.19 mag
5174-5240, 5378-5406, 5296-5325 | -0.15 mag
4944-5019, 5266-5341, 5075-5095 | 0.09 mag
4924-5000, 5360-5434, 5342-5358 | -0.07 mag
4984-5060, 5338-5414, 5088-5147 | 0.11 mag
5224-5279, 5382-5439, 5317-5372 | -0.07 mag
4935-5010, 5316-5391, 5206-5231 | 0.15 mag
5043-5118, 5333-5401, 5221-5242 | -0.01 mag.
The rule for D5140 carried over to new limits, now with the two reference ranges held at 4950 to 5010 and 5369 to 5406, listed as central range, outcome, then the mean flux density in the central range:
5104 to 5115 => 1.56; 3.59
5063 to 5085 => 2.55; 3.66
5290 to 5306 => -0.95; 4.67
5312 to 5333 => -0.20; 4.48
